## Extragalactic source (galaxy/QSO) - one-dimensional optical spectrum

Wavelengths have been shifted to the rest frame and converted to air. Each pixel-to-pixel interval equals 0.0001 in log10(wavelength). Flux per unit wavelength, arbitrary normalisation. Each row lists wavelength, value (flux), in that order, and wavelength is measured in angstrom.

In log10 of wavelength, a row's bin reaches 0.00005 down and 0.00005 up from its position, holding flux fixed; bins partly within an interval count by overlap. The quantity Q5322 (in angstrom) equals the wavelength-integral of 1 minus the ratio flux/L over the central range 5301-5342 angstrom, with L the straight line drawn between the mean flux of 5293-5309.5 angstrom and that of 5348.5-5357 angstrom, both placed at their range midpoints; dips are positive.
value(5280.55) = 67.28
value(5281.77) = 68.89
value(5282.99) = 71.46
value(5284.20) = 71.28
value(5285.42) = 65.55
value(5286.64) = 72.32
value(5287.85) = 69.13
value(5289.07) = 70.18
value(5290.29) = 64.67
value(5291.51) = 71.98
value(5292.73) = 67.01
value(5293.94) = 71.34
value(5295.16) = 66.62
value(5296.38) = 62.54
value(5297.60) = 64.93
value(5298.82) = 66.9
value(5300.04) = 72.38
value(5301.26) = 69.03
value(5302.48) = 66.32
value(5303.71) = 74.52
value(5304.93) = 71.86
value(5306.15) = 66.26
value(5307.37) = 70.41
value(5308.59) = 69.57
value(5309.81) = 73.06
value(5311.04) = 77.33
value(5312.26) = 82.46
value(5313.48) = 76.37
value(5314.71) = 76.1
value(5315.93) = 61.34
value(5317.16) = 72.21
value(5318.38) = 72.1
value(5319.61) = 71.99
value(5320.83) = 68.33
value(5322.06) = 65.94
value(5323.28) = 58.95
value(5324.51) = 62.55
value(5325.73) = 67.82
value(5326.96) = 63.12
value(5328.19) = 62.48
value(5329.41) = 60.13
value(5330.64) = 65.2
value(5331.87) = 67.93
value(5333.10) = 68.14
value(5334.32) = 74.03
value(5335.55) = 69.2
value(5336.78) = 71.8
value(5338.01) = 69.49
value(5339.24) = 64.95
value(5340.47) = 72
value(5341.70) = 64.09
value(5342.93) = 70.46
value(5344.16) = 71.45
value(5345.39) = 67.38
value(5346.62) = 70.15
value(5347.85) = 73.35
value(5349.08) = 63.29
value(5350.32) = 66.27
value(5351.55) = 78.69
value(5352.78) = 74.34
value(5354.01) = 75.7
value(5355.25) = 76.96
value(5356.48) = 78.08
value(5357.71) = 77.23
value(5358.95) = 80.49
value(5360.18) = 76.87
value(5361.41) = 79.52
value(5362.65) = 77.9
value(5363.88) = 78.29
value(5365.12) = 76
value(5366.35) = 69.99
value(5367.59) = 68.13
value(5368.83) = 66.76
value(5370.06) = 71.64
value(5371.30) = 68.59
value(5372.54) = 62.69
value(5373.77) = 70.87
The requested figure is 0.8 angstrom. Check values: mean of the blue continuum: 68.8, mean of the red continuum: 73.3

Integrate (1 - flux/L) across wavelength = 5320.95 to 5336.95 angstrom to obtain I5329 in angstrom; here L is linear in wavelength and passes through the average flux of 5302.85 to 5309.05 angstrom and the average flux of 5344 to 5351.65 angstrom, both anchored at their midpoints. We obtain 0.9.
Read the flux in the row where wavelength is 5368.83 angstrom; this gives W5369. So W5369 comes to 66.76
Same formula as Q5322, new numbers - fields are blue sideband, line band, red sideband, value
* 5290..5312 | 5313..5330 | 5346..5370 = 0.98 angstrom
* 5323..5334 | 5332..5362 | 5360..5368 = -0.87 angstrom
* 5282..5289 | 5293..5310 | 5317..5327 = -0.05 angstrom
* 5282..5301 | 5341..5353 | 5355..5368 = 0.80 angstrom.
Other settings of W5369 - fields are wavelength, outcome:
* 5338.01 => 69.49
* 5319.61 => 71.99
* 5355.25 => 76.96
